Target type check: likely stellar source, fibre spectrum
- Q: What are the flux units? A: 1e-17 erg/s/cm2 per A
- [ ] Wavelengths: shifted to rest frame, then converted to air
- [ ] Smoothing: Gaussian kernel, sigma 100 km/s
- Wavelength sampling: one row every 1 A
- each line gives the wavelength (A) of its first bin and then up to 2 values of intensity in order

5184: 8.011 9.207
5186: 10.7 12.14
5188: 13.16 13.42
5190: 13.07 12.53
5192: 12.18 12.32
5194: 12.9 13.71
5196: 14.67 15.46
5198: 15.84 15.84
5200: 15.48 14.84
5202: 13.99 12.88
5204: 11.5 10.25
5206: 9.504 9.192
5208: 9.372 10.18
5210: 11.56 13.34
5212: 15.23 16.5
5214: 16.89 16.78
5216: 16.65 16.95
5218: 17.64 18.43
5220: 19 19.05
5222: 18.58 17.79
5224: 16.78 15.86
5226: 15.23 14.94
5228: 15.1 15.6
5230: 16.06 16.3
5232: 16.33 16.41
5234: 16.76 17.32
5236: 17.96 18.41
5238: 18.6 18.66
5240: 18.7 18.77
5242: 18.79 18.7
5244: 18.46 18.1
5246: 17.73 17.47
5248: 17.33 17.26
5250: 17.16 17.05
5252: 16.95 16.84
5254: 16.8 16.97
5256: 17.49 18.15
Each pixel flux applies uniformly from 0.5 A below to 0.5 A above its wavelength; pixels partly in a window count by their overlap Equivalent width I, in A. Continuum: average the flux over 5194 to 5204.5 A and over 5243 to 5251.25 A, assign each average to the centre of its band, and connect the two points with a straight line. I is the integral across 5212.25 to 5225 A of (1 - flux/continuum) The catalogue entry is -1.45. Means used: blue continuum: 14.3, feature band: 17.5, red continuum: 17.7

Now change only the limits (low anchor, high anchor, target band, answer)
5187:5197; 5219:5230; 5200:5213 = 2.3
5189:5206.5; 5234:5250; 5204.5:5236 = 0.9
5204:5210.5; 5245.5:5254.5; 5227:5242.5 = -2.7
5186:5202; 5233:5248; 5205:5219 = 1.5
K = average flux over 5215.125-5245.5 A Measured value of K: 17.4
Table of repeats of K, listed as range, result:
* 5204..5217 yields 13.1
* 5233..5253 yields 17.8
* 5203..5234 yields 15.1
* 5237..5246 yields 18.5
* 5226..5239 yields 16.7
